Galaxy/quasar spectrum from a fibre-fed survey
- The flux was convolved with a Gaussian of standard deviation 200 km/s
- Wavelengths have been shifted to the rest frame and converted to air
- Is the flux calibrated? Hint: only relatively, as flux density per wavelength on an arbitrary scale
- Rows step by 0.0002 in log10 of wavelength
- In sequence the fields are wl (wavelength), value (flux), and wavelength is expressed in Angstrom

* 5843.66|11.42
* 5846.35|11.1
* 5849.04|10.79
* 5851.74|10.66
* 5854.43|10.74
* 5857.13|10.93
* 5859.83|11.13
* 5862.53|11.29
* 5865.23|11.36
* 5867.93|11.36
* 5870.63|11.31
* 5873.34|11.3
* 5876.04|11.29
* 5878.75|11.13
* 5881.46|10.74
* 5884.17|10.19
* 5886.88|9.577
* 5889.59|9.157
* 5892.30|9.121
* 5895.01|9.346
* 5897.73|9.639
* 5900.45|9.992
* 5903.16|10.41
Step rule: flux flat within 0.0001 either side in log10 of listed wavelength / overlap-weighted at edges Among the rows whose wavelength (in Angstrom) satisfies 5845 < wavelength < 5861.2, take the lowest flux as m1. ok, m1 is 10.66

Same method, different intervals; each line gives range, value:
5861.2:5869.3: 11.29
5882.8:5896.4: 9.121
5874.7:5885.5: 10.19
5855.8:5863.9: 10.93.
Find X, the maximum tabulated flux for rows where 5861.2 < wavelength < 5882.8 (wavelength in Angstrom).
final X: 11.36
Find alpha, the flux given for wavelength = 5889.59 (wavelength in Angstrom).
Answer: 9.157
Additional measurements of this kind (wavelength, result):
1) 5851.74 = 10.66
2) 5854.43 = 10.74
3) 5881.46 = 10.74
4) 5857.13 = 10.93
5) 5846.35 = 11.1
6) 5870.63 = 11.31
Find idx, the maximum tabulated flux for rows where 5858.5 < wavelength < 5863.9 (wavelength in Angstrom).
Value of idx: 11.29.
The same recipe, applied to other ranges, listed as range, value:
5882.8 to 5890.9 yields 10.19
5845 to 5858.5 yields 11.1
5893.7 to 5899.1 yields 9.639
